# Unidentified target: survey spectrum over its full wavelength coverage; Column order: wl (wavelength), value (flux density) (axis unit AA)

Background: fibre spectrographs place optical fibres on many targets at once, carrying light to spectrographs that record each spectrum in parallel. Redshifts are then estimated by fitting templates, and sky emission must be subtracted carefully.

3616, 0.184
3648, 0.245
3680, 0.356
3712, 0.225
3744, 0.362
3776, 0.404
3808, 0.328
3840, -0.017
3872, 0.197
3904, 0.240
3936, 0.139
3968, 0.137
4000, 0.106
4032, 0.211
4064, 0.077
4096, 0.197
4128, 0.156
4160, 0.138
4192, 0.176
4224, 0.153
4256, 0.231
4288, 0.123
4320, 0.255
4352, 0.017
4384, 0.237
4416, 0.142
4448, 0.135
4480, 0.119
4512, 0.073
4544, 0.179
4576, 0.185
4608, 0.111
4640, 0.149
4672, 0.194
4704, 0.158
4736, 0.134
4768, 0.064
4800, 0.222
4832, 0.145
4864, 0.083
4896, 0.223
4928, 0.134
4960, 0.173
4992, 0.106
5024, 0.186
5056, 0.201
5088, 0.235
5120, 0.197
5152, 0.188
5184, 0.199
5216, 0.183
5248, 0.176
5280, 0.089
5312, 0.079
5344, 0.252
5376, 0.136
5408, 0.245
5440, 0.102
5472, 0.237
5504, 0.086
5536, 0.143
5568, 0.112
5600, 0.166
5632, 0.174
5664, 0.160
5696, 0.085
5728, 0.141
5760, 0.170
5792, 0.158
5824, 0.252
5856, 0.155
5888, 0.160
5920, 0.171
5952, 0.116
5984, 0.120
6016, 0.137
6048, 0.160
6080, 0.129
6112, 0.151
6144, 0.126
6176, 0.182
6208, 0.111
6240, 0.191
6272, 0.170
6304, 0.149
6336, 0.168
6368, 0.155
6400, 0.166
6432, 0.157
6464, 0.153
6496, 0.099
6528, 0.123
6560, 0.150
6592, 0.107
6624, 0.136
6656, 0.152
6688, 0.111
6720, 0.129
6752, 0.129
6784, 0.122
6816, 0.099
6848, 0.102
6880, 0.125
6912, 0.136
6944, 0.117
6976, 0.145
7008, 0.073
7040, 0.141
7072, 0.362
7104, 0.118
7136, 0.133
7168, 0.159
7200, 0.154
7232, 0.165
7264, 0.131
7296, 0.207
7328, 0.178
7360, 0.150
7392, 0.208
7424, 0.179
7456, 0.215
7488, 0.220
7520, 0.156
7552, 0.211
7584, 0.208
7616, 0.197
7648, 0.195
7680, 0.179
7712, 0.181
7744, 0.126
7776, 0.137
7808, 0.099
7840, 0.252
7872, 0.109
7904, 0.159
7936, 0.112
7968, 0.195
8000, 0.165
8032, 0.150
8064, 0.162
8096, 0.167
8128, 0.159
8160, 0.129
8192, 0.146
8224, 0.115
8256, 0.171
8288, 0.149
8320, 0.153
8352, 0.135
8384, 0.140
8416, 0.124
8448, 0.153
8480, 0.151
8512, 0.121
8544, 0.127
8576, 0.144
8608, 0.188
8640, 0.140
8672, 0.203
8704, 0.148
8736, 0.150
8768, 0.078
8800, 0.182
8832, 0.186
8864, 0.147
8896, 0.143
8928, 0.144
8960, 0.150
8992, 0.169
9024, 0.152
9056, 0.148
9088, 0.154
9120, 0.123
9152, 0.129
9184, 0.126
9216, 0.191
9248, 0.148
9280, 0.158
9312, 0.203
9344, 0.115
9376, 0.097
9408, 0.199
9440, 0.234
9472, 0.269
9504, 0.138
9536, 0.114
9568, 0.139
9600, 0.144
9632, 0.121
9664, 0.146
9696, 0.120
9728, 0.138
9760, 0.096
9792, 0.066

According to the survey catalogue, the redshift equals 0.89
